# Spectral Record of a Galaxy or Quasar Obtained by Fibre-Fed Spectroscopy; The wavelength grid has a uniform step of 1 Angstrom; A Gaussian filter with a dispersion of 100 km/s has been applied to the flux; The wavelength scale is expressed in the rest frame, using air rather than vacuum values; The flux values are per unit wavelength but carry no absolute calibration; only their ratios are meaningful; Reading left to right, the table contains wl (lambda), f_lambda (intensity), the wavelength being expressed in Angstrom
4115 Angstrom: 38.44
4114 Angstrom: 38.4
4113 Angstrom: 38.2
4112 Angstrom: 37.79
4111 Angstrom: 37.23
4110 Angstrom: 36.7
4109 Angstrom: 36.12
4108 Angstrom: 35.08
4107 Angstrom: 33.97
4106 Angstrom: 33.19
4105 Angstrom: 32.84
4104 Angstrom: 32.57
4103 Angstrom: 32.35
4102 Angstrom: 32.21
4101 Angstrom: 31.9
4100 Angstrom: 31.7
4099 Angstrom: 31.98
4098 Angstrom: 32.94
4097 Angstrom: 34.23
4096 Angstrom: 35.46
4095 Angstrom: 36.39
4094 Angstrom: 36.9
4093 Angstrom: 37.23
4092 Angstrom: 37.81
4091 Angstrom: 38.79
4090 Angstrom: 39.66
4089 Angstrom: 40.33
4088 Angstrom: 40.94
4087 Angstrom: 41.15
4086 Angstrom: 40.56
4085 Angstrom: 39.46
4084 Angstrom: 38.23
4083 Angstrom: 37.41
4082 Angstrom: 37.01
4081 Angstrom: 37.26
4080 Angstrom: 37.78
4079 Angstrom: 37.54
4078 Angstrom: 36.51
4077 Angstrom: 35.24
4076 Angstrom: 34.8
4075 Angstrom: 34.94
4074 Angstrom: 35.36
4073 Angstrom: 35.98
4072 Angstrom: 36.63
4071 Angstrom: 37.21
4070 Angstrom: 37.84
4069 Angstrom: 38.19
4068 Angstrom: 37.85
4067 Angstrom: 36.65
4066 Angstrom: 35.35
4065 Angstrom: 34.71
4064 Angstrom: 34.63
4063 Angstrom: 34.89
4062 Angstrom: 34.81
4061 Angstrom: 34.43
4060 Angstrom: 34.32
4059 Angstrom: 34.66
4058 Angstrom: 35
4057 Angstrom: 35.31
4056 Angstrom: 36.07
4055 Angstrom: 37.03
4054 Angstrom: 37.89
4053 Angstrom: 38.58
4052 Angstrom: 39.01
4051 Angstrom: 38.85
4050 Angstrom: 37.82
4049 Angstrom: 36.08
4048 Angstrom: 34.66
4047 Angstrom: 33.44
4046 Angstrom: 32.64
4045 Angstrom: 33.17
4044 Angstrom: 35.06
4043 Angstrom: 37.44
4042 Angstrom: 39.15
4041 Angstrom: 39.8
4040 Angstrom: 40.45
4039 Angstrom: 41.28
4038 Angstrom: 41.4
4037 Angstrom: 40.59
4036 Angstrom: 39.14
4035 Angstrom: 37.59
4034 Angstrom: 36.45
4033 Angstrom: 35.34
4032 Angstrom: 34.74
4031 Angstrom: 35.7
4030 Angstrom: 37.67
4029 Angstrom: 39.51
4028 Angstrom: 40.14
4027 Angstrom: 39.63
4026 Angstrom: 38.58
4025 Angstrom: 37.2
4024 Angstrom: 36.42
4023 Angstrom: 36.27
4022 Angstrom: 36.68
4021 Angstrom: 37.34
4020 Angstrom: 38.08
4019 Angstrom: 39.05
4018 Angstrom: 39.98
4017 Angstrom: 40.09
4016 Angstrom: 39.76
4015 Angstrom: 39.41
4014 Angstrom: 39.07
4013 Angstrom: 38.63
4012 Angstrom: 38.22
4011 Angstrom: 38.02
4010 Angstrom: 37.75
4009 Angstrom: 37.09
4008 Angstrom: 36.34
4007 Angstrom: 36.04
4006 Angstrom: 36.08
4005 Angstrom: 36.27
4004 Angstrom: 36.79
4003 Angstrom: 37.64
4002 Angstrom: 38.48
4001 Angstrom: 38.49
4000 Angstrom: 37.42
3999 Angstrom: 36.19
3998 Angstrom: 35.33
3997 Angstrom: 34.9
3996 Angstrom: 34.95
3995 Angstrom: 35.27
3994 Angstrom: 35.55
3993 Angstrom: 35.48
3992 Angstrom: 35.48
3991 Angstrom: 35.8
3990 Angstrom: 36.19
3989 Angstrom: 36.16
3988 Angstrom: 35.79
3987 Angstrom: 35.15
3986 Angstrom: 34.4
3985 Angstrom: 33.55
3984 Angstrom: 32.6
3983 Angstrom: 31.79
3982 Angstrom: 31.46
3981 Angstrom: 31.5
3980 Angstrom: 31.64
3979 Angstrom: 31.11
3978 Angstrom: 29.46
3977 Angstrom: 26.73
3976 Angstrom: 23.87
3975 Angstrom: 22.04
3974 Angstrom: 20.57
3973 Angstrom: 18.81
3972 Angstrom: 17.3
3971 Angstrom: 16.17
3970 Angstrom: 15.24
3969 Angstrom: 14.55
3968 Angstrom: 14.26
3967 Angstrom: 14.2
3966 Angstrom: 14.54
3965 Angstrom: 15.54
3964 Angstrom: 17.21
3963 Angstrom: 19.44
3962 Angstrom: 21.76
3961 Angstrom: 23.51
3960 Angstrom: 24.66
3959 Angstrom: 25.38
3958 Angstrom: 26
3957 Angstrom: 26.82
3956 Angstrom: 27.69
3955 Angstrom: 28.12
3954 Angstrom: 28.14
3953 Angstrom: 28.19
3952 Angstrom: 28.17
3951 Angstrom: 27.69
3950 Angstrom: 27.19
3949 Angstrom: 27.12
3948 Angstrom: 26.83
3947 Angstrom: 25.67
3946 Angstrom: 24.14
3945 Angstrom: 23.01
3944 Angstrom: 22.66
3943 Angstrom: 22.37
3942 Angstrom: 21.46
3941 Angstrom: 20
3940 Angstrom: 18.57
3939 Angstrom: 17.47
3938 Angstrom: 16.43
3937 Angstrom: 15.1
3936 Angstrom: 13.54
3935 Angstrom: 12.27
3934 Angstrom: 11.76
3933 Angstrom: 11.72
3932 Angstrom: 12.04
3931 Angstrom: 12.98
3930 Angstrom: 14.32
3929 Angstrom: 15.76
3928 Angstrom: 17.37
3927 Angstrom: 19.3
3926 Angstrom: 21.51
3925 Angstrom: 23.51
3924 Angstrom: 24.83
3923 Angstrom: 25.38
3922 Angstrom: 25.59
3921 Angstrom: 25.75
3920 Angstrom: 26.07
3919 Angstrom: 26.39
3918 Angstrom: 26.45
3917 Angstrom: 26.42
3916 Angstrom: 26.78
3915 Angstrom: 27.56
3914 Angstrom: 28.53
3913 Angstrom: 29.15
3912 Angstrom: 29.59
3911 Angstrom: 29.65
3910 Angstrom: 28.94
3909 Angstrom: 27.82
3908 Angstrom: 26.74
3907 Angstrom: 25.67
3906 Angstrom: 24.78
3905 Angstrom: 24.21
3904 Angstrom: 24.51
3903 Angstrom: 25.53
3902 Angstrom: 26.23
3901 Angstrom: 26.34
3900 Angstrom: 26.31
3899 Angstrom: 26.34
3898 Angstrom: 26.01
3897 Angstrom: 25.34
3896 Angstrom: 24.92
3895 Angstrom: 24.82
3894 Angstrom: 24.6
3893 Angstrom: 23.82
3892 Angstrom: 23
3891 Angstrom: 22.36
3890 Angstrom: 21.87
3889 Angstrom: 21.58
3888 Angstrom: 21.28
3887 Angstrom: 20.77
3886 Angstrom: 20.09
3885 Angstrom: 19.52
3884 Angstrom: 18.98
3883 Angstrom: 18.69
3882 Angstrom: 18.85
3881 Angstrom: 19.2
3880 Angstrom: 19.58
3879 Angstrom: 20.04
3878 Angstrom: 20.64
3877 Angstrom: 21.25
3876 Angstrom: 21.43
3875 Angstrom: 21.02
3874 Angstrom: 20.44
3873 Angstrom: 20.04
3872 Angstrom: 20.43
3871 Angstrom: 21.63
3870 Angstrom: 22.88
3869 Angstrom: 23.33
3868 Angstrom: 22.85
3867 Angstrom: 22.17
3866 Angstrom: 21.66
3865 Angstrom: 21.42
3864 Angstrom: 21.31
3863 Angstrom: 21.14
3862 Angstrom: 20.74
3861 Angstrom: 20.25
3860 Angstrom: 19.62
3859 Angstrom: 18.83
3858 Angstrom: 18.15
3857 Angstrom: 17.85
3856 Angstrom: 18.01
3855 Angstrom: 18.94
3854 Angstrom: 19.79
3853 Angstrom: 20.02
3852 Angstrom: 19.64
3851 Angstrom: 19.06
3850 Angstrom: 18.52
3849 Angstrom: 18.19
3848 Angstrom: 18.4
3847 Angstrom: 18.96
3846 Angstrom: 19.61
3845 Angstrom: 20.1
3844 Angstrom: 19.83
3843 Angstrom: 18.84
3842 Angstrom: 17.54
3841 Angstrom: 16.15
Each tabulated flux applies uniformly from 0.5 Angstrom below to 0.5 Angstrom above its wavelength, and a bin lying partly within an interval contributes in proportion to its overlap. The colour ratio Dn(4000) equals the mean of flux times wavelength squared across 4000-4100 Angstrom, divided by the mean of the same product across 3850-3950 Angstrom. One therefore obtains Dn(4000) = 1.8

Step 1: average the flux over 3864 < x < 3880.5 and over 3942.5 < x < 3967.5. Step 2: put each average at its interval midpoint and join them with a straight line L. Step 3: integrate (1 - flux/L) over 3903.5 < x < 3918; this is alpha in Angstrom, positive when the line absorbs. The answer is -3.0 Angstrom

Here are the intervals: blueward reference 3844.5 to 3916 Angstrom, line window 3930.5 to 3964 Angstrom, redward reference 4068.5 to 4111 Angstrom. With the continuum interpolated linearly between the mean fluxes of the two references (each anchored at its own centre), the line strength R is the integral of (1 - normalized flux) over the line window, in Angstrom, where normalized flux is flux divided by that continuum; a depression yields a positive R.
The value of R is 6.5 Angstrom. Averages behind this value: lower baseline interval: 22.3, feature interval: 21.7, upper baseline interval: 36.2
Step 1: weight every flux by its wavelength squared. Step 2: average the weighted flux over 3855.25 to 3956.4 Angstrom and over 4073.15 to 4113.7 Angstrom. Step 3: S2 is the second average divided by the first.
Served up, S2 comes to 1.8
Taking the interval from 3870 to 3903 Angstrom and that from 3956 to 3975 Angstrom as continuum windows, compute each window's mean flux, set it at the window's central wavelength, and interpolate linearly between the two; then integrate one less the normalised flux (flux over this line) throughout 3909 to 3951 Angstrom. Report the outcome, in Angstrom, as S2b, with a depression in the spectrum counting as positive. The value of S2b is -2.79 Angstrom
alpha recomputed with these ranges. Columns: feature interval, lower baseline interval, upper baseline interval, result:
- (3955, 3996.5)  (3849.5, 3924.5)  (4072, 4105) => 3.38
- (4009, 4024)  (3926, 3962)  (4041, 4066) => -3.60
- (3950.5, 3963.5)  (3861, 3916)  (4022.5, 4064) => 1.56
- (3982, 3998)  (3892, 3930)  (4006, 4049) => -0.52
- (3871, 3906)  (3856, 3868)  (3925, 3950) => -4.69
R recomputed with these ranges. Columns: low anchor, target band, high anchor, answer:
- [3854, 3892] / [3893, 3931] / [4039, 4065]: -1.7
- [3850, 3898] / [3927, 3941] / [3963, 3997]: 5.5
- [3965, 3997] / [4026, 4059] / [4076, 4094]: -3.4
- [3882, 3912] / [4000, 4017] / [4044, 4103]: -3.2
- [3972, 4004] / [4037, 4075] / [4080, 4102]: -1.3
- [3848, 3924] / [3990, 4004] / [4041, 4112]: -2.6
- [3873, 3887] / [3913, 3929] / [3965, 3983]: -2.9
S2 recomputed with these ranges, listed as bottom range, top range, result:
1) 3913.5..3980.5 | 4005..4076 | 1.78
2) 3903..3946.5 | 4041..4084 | 1.76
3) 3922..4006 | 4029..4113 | 1.51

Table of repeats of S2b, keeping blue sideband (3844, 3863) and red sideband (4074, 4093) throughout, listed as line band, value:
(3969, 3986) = 2.1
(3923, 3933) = 2.9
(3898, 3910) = -1.4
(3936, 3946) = 2.6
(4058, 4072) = 0.3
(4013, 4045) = -4.5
